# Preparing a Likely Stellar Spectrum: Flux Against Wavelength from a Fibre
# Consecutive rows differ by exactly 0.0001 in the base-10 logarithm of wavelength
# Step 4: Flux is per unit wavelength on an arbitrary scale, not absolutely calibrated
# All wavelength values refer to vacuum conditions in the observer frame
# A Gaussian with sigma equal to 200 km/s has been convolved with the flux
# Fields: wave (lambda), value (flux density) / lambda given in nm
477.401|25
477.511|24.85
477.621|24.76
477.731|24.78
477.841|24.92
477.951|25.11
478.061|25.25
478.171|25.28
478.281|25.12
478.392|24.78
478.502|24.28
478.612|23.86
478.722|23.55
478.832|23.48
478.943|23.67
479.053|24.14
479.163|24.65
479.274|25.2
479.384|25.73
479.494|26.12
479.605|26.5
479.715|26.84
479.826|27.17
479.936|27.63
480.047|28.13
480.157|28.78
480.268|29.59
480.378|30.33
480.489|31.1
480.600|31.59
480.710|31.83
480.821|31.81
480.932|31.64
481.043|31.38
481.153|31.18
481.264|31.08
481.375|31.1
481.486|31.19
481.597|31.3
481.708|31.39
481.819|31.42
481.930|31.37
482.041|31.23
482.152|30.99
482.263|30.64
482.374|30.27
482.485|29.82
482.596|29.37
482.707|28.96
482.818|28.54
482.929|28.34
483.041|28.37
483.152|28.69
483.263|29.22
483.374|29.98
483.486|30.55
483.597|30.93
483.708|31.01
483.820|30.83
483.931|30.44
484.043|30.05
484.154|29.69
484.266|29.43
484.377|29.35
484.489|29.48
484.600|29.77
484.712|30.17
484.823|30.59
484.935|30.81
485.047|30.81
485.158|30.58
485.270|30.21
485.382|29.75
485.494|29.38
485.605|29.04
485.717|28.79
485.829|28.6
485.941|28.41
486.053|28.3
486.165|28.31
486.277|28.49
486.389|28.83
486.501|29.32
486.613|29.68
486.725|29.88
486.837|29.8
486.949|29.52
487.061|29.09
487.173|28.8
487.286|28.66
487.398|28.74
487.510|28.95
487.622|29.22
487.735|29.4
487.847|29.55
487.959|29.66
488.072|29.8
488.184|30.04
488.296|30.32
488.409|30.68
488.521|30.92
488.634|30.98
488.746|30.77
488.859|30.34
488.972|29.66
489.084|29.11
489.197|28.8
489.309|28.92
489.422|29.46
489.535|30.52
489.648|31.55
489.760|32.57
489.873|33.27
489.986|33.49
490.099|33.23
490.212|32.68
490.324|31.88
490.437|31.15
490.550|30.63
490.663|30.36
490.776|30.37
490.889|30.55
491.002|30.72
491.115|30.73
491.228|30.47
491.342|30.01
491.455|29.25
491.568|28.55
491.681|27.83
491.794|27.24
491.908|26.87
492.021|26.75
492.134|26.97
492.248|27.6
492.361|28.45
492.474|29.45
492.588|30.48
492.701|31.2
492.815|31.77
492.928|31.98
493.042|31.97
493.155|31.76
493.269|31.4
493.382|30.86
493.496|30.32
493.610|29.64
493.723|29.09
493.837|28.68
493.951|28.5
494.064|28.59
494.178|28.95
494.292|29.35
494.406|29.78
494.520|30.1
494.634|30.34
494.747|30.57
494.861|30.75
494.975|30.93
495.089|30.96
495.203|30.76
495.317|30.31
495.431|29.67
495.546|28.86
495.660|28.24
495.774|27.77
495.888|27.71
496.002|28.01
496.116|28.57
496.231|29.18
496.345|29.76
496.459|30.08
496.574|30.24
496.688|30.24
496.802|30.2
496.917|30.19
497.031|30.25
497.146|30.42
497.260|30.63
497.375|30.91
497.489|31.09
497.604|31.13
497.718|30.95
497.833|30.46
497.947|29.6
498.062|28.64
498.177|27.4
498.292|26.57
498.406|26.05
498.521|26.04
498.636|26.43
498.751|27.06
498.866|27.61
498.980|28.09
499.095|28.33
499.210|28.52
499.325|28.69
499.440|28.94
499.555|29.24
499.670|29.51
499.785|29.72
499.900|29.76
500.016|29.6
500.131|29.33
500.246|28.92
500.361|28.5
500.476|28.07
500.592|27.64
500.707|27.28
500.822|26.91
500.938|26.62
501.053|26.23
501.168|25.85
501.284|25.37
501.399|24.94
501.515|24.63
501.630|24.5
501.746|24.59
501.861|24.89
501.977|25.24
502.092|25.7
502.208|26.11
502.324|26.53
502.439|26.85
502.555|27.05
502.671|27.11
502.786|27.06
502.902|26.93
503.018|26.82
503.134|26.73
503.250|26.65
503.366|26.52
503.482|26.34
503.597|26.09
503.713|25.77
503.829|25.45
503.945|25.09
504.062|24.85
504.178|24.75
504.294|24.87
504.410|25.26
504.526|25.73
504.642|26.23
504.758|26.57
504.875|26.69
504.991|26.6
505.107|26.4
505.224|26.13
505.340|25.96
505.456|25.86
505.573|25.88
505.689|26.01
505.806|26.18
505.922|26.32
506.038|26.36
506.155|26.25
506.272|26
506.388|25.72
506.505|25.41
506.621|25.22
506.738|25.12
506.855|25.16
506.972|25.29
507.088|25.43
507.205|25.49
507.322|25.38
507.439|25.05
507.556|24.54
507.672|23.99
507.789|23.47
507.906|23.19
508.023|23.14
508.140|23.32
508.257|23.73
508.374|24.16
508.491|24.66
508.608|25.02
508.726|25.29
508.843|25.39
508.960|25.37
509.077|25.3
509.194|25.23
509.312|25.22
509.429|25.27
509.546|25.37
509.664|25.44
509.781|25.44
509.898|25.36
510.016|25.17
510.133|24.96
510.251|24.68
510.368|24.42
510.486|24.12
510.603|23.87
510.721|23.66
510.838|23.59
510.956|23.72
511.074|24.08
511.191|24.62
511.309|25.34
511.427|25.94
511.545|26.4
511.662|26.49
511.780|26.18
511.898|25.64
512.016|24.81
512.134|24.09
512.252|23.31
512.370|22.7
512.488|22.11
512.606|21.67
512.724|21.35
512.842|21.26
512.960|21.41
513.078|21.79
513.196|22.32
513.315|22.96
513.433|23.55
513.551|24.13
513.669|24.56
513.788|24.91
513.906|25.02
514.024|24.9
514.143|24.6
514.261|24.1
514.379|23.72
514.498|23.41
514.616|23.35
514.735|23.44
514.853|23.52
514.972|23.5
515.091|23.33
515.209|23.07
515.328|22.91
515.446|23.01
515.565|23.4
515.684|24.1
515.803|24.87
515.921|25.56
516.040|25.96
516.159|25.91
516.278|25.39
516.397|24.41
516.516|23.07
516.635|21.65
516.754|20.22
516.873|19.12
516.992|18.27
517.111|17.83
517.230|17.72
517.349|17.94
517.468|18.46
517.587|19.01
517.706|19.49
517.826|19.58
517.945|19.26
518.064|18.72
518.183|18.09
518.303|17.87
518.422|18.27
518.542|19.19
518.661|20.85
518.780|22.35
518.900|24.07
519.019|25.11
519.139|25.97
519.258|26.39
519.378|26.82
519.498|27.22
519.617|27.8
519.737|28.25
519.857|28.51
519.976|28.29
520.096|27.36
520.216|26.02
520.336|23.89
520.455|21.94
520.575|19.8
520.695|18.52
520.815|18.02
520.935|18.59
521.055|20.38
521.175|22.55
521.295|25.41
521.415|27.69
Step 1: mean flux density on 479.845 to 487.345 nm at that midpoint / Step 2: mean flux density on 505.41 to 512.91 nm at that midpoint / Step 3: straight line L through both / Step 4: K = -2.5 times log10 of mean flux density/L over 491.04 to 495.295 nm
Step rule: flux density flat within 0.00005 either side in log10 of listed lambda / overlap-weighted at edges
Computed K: -0.07 mag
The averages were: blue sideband 29.9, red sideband 24.7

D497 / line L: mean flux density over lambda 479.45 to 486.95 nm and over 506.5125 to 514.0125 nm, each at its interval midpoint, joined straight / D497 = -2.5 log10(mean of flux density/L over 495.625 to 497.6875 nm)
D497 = -0.10 mag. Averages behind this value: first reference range 29.8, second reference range 24.4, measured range 29.7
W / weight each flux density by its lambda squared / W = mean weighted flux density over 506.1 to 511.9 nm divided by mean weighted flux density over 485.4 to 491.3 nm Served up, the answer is 0.90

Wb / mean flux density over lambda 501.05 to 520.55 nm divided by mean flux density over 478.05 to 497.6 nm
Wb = 0.82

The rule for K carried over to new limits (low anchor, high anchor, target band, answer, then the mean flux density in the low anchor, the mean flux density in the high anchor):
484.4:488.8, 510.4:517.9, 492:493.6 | -0.075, 29.6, 23.1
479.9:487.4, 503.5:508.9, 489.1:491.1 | -0.092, 29.9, 25.3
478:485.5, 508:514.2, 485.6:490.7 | -0.079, 28.9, 24.3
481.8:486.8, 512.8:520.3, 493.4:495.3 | -0.085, 29.7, 23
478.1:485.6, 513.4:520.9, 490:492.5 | -0.089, 29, 22.8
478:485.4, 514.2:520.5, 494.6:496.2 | -0.113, 28.9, 22.9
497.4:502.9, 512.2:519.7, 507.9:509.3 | 0.015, 27.6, 22.6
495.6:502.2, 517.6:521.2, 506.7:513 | 0.032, 28.2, 22.6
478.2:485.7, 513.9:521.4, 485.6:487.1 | -0.028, 29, 22.7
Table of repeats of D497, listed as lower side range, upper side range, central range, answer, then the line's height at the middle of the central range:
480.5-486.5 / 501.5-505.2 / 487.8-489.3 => -0.04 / 29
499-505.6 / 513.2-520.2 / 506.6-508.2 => 0.04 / 25.4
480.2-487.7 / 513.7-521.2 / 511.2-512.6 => -0.04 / 23.9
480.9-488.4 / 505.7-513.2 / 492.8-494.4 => -0.08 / 28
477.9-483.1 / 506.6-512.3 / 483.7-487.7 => -0.07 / 27.7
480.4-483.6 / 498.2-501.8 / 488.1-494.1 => -0.05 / 28.9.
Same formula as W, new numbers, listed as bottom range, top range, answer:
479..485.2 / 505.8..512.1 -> 0.94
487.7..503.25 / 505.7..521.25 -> 0.87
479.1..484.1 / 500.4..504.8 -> 0.96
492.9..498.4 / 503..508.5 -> 0.89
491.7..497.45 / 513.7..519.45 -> 0.82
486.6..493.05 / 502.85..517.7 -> 0.88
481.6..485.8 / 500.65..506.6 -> 0.94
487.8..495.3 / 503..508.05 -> 0.90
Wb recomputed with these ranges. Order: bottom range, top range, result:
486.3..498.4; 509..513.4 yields 0.81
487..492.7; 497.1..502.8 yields 0.93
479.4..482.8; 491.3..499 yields 0.98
